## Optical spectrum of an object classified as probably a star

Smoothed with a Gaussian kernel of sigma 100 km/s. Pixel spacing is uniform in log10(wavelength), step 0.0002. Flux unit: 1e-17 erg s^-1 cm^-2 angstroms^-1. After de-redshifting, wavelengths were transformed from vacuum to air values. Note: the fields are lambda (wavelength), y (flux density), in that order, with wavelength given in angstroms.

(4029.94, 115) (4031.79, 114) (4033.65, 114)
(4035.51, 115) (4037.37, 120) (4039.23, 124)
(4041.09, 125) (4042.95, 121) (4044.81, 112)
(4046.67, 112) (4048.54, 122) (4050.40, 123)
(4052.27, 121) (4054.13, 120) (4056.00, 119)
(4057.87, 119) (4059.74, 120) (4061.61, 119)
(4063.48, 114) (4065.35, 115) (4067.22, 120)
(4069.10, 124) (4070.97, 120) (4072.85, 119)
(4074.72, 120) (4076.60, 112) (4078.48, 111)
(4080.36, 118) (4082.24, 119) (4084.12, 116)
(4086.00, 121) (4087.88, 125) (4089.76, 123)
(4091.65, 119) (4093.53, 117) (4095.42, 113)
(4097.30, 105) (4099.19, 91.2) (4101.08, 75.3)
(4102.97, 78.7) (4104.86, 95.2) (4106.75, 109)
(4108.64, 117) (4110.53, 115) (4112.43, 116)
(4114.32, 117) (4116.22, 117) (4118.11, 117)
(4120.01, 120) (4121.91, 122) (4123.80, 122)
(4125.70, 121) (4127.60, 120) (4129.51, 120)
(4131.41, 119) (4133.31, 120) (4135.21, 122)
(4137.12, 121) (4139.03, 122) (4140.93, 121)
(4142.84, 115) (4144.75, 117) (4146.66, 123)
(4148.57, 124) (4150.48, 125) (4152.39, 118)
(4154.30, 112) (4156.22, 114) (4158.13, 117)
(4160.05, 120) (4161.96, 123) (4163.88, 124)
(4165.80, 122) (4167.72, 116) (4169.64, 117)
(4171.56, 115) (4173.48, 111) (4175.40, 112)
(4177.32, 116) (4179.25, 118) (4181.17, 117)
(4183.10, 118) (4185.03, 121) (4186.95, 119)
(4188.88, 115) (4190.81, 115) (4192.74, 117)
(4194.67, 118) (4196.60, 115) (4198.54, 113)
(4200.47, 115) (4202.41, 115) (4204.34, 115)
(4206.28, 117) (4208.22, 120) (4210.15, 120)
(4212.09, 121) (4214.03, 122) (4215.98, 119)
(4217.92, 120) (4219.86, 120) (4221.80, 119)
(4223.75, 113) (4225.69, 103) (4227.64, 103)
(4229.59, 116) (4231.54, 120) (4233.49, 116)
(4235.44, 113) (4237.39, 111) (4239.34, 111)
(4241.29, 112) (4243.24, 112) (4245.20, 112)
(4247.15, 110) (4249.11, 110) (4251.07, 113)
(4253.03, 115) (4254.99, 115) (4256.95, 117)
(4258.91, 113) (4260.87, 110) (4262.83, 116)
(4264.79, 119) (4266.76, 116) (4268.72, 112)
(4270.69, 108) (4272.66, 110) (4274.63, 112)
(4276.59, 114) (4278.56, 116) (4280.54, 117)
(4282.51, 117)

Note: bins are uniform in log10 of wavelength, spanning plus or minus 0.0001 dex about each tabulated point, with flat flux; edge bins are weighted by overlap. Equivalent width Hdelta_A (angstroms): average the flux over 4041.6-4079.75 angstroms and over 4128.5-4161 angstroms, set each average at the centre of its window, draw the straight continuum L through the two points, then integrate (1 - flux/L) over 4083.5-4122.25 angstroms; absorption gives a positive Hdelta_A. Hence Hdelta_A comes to 2.6 angstroms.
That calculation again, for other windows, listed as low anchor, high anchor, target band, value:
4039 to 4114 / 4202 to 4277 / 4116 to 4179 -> -2.5 angstroms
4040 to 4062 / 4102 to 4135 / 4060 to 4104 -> 1.7 angstroms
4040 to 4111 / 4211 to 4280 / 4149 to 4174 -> -0.9 angstroms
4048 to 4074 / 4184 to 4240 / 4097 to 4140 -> 2.1 angstroms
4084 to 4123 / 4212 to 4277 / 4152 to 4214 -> -2.5 angstroms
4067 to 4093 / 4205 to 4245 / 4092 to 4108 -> 2.6 angstroms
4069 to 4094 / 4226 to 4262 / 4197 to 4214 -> -0.5 angstroms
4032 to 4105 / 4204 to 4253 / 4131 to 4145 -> -0.6 angstroms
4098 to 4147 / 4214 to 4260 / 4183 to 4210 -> -0.7 angstroms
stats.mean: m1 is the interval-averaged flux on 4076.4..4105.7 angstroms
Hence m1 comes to 109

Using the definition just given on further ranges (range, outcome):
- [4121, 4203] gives 118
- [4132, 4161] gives 119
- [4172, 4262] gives 115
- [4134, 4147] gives 120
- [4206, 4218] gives 120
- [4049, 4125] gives 115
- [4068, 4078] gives 119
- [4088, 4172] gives 116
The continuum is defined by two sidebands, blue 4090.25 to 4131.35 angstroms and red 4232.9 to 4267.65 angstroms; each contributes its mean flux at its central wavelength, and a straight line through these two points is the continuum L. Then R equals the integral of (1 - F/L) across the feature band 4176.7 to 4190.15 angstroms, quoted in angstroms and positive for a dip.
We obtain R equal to -0.65 angstroms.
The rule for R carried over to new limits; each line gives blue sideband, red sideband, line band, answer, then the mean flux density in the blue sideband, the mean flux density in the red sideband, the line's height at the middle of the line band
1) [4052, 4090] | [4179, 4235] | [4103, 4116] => 0.9 angstroms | 119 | 116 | 118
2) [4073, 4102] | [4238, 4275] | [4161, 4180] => -0.8 angstroms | 113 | 113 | 113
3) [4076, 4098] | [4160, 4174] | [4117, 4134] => -0.3 angstroms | 117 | 119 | 118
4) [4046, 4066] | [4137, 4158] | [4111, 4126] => 0.0 angstroms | 119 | 119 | 119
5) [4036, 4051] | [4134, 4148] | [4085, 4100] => 0.7 angstroms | 120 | 120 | 120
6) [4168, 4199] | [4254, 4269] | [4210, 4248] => 0.3 angstroms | 116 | 115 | 115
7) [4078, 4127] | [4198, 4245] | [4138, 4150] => -0.8 angstroms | 112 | 115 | 113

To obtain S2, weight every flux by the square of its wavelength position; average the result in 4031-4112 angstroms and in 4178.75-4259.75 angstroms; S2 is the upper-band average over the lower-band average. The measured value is 1.1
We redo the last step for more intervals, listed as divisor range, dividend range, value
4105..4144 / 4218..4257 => 1.01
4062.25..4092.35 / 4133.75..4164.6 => 1.05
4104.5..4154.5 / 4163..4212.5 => 1.02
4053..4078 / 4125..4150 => 1.05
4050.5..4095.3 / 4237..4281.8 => 1.04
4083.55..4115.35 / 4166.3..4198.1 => 1.11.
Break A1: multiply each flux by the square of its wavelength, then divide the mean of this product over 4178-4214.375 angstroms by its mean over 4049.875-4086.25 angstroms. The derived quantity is 1.05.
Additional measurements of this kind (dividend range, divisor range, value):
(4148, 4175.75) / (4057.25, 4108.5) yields 1.09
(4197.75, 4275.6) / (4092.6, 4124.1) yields 1.12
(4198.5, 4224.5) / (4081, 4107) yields 1.16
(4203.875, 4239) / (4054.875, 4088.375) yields 1.05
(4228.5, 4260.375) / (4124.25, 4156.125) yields 0.99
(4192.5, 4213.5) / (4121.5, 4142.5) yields 1.00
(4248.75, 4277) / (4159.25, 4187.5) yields 1.00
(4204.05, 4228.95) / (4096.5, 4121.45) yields 1.16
